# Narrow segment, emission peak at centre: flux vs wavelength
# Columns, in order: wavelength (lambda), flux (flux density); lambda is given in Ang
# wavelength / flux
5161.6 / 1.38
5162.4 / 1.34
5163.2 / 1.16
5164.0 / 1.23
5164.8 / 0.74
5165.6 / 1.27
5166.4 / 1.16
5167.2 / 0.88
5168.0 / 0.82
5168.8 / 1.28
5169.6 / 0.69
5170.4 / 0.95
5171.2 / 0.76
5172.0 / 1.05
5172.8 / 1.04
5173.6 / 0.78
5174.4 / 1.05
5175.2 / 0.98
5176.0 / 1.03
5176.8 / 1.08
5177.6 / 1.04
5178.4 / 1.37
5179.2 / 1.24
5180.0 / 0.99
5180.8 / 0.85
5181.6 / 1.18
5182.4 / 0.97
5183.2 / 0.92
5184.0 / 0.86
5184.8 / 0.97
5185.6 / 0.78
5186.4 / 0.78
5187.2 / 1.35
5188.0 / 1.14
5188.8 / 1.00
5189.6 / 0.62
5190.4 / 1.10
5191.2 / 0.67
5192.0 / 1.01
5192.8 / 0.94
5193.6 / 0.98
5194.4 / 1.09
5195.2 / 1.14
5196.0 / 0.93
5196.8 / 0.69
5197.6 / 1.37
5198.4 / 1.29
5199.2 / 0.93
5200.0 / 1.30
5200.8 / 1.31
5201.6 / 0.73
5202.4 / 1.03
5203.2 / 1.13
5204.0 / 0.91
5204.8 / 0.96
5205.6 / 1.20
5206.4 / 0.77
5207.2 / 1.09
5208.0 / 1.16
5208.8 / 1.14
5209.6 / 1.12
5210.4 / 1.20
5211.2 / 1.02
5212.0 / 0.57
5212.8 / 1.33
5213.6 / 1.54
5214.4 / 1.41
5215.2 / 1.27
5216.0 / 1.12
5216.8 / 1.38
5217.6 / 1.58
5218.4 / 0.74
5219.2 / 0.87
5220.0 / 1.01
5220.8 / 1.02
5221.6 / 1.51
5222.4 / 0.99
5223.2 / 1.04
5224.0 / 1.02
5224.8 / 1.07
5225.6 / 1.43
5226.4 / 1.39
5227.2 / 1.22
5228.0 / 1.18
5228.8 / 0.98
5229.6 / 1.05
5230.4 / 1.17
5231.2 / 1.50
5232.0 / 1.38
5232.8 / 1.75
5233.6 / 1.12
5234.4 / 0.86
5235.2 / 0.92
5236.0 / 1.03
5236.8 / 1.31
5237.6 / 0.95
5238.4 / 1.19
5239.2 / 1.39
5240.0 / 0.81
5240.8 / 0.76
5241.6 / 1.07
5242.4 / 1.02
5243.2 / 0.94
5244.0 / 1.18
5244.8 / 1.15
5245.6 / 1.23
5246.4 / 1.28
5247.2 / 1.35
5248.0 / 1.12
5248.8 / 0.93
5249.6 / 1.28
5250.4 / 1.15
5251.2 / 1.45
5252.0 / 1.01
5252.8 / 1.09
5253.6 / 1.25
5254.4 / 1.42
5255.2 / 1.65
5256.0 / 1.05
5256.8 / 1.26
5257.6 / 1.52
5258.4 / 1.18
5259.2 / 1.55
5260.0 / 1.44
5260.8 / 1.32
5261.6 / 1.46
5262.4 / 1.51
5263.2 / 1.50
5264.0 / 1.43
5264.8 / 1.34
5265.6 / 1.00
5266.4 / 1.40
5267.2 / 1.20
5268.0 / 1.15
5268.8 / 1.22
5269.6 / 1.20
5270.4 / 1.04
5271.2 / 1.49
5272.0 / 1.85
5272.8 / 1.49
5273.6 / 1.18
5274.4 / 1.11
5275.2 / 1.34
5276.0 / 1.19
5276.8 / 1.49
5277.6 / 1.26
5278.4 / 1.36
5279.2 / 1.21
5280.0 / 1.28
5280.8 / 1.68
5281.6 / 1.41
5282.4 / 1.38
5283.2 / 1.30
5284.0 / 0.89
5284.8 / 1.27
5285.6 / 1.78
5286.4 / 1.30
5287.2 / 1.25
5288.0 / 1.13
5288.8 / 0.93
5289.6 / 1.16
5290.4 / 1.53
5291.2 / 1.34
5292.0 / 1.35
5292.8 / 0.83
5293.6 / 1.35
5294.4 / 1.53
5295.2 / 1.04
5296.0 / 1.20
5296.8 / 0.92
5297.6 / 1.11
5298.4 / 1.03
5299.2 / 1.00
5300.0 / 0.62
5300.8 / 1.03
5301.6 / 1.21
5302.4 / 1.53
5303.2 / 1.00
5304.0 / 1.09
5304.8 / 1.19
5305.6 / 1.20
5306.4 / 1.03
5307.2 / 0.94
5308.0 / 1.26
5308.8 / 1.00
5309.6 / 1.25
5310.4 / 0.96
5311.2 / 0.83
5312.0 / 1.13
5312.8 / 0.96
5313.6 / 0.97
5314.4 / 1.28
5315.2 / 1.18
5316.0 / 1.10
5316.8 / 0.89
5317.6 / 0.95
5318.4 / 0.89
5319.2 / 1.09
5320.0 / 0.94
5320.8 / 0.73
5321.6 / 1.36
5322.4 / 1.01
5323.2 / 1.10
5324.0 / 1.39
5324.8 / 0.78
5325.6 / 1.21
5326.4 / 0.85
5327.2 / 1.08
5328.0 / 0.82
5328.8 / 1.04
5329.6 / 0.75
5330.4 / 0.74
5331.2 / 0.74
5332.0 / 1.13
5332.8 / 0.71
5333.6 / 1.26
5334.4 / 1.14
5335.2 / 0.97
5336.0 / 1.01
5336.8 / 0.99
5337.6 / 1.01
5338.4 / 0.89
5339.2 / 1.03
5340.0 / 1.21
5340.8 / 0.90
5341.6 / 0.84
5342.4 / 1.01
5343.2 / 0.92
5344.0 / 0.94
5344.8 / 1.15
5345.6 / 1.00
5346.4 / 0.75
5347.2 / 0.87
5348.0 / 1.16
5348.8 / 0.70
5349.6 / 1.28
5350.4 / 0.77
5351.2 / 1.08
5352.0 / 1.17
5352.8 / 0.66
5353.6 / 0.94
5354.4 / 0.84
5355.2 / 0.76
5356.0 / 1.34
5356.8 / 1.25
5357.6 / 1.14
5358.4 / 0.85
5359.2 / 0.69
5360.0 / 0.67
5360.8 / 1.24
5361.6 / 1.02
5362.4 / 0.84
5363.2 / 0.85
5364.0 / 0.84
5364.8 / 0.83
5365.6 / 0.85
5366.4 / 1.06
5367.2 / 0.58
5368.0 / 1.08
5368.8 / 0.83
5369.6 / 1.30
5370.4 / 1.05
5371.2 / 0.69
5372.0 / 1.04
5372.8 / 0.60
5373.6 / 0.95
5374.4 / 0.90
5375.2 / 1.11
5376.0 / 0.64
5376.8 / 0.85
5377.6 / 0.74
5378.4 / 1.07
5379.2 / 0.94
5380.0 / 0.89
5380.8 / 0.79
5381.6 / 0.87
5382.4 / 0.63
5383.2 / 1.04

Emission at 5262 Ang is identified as C III]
